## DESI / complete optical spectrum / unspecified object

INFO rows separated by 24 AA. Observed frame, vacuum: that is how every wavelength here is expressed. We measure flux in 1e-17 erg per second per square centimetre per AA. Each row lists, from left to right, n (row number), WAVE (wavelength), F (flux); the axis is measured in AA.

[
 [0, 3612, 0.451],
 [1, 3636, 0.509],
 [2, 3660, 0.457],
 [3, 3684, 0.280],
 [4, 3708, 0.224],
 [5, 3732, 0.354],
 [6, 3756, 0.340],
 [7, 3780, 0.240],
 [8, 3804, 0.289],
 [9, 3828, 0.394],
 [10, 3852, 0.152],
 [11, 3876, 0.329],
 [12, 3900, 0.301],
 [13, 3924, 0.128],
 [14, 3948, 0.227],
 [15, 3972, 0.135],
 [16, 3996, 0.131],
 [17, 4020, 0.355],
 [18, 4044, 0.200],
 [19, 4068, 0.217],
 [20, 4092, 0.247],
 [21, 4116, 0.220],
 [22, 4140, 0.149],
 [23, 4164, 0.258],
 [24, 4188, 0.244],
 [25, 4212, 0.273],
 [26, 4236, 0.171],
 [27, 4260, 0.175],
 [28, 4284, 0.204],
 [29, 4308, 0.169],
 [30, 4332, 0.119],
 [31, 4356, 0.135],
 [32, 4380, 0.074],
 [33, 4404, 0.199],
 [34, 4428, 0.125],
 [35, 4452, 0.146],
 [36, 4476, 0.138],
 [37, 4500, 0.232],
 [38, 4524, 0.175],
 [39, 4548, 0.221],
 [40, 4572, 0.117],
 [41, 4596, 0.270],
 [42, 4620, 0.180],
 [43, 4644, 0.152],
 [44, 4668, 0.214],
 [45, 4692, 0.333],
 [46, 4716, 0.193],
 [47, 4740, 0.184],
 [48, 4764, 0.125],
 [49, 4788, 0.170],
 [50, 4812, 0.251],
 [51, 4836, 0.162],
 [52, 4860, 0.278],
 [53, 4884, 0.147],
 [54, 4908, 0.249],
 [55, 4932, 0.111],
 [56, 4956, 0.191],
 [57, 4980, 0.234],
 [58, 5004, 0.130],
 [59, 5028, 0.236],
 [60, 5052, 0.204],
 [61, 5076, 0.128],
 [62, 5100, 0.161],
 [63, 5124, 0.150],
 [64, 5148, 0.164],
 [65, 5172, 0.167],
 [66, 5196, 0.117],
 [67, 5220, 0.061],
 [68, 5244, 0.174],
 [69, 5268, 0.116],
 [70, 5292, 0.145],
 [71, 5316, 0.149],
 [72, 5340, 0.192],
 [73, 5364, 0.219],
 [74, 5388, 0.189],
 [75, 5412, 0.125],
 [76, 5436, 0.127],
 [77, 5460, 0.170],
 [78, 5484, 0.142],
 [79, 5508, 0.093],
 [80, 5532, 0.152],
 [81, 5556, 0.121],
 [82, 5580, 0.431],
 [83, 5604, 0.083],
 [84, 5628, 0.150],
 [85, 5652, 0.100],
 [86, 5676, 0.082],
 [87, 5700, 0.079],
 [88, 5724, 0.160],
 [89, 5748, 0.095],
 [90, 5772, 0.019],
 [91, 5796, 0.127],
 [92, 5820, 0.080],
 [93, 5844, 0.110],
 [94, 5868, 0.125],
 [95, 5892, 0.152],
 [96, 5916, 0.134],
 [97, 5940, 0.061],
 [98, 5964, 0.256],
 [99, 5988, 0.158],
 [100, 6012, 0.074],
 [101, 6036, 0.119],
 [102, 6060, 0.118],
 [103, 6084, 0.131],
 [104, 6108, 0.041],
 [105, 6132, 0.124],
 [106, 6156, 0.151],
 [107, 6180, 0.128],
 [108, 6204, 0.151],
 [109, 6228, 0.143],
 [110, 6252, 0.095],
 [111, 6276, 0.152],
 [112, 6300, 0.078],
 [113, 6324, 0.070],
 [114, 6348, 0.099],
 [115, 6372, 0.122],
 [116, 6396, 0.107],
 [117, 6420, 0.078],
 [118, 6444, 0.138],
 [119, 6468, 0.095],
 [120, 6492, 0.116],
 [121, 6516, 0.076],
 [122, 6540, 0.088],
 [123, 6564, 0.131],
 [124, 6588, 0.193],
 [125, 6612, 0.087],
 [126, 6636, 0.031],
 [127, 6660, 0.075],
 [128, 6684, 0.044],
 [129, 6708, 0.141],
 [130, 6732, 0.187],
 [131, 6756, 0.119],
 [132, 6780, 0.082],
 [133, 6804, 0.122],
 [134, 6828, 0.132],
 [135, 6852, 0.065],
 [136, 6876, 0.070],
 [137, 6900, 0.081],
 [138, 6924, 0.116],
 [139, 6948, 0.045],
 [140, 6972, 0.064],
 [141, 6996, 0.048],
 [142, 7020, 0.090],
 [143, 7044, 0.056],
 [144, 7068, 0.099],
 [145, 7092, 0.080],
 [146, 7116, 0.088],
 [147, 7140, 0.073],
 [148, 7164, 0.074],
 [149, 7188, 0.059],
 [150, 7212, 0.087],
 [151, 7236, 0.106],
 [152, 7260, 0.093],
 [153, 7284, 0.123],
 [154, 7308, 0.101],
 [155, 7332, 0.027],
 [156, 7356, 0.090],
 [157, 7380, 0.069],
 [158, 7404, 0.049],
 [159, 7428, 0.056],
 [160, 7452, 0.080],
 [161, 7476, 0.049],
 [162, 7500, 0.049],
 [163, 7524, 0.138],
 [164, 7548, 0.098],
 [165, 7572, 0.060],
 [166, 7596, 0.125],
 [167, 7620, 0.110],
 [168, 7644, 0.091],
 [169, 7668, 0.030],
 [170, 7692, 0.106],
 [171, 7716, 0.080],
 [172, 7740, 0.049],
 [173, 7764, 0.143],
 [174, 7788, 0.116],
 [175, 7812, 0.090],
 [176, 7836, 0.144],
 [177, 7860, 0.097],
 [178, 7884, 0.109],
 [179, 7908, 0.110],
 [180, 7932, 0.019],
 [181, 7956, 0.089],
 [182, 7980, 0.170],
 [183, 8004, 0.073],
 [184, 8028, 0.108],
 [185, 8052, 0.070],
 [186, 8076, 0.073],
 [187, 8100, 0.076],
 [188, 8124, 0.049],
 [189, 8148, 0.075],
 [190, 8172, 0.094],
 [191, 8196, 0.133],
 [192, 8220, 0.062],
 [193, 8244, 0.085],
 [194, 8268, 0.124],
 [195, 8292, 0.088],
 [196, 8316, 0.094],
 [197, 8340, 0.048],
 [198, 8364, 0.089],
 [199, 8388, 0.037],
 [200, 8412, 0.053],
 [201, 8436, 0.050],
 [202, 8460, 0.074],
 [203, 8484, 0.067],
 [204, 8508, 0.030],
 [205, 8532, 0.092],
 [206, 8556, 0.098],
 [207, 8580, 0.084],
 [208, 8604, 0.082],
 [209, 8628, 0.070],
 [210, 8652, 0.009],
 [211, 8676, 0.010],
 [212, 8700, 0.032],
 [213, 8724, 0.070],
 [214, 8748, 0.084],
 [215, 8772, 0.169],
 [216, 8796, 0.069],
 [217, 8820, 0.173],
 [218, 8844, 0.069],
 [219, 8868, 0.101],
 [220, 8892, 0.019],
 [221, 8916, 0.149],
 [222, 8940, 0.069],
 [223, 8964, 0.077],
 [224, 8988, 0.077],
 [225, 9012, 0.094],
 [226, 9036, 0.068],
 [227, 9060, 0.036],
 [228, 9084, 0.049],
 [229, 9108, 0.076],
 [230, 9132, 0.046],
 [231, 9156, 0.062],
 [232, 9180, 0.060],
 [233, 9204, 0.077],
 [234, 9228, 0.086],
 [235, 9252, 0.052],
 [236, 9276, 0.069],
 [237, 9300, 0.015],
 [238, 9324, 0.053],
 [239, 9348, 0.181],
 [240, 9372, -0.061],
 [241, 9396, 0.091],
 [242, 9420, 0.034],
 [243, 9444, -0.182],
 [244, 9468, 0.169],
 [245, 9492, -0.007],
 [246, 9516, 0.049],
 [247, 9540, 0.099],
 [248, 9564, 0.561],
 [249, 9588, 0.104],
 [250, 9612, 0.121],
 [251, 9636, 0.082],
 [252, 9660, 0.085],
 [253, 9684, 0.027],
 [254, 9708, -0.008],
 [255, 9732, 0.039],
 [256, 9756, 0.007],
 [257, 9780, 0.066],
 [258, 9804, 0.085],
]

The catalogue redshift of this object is 1.566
